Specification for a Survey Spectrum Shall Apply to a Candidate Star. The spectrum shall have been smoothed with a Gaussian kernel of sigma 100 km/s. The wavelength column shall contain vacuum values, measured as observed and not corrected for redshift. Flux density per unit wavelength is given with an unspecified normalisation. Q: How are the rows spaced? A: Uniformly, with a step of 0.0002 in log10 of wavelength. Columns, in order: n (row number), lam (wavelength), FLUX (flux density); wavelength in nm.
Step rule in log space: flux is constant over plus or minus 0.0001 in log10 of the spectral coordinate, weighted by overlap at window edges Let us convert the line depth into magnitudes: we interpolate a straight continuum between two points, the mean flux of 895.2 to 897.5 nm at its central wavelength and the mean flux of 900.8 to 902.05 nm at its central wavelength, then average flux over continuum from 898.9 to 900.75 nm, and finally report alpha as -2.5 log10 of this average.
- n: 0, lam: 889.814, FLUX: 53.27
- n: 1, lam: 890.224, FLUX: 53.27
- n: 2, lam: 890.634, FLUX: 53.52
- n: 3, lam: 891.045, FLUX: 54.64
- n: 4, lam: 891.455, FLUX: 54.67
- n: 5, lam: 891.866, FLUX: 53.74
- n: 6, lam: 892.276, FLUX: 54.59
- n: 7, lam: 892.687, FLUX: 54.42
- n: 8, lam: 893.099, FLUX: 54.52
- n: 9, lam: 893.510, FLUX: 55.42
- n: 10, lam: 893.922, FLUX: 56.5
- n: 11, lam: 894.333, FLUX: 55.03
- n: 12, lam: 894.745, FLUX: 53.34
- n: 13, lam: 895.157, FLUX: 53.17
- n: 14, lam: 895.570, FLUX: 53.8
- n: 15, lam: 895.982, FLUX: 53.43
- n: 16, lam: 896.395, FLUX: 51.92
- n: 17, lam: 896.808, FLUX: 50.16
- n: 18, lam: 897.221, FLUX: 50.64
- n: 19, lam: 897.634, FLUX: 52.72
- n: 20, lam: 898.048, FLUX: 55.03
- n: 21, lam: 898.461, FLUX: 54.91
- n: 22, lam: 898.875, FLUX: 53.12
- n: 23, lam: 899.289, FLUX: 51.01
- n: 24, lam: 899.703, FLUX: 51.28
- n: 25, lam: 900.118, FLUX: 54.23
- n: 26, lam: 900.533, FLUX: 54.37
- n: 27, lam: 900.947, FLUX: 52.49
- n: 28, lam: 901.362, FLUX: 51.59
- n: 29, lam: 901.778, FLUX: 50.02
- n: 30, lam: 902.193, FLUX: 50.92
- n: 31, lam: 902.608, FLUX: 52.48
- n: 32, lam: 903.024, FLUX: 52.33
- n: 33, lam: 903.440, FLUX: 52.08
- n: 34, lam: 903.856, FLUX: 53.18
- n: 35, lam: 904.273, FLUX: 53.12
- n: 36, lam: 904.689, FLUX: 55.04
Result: -0.026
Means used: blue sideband 52.1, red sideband 51.3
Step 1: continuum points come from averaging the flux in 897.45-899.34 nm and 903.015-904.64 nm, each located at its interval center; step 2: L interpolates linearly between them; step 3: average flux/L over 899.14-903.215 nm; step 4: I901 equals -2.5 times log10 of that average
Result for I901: 0.02 mag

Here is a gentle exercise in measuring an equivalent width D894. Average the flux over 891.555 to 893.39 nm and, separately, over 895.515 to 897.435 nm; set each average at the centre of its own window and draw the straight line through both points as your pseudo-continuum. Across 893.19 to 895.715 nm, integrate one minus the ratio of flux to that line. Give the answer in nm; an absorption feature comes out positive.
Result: -0.07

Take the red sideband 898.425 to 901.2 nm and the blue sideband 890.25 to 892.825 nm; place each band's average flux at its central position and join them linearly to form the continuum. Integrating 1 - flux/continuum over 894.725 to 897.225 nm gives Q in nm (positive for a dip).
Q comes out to 0.05 nm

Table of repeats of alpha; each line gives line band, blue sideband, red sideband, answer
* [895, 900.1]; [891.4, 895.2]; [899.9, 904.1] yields 0.02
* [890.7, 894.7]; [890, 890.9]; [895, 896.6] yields -0.03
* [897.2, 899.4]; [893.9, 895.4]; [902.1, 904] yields 0.00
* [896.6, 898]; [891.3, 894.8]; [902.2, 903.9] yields 0.04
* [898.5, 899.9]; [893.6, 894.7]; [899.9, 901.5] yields 0.03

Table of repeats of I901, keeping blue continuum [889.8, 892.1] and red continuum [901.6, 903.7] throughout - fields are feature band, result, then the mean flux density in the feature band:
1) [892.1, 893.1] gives -0.018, 54.5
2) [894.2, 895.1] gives -0.015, 54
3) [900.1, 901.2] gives -0.031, 53.5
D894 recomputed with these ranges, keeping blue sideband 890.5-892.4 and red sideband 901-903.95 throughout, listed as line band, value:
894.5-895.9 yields 0.00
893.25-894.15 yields -0.04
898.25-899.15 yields -0.02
